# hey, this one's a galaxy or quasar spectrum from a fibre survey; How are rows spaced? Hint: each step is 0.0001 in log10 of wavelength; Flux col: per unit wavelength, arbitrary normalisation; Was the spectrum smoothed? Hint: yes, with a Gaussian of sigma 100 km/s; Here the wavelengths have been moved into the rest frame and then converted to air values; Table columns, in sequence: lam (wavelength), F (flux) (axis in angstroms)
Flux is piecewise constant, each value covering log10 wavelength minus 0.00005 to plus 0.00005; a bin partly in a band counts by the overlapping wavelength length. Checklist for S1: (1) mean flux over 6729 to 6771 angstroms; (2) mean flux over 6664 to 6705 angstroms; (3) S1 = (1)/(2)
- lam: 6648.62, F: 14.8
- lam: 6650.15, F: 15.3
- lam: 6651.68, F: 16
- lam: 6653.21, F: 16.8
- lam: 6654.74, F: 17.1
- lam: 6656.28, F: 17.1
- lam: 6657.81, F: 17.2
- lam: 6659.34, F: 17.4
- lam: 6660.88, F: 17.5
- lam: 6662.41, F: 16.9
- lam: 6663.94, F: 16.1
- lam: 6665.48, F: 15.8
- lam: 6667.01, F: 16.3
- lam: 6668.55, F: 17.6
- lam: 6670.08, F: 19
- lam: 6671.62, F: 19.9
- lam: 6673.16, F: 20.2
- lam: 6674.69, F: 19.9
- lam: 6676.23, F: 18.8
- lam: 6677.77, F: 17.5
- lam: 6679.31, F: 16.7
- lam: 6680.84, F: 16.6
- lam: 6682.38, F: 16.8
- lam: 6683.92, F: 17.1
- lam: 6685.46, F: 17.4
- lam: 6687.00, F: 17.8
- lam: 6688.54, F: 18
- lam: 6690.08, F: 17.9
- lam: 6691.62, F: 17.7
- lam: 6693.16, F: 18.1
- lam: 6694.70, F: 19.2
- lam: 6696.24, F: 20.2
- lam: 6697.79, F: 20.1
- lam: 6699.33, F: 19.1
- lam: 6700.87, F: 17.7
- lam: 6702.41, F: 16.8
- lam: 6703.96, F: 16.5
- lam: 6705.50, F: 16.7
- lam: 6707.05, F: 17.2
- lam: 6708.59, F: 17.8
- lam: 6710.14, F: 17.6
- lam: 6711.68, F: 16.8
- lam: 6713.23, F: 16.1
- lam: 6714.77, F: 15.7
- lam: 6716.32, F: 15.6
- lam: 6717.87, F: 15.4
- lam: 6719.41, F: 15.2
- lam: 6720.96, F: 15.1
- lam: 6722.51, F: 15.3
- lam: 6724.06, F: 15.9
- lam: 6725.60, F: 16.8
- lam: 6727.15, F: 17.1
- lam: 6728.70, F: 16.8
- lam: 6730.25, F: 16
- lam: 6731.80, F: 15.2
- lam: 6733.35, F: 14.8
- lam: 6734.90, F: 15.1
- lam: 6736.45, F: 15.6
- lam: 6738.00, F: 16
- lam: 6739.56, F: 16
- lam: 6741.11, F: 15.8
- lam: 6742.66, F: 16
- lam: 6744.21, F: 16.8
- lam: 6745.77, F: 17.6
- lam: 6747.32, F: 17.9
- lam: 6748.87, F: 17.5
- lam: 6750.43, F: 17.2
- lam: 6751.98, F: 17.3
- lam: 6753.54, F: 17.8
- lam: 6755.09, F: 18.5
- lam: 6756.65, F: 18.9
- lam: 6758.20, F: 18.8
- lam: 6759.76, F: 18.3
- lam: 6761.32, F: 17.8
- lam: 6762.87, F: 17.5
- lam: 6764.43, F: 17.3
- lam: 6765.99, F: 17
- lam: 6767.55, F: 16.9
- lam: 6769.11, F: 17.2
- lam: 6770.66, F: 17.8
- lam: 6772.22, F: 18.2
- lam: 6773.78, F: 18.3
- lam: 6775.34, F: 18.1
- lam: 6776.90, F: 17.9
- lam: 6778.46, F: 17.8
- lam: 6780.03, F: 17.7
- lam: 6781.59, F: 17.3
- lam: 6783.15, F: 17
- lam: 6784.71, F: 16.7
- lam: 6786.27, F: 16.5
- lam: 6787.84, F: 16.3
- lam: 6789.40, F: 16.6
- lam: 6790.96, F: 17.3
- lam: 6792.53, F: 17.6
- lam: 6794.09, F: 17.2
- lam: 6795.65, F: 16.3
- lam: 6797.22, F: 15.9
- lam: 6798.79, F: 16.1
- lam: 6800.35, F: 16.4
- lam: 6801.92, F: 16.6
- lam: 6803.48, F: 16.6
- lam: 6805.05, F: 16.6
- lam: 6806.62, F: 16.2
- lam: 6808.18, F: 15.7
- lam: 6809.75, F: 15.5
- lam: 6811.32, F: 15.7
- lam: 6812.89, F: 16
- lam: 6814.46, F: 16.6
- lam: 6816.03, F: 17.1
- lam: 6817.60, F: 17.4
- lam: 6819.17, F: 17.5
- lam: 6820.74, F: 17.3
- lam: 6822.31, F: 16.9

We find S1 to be 0.9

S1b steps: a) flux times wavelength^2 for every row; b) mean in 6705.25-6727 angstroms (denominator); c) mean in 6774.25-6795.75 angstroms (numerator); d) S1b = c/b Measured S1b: 1.1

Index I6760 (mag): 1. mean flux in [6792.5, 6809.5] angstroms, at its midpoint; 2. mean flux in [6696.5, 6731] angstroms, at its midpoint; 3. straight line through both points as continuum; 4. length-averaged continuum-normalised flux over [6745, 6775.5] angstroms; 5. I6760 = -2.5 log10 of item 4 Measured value -0.08 mag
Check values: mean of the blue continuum 16.7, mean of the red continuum 16.4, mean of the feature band 17.8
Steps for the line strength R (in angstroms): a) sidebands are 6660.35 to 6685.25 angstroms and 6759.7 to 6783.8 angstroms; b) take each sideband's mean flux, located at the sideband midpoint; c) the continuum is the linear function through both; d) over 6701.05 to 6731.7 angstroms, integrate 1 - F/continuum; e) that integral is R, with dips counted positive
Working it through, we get 2.3 angstroms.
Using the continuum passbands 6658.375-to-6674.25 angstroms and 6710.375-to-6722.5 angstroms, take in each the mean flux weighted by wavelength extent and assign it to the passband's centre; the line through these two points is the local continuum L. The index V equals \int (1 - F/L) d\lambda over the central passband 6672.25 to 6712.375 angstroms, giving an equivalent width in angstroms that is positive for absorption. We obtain -3.0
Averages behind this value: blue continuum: 17.7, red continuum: 15.8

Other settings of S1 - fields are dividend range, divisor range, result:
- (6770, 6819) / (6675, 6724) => 0.98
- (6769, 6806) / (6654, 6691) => 0.97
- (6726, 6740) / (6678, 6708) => 0.89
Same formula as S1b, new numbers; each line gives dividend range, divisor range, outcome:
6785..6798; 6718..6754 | 1.04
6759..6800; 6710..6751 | 1.08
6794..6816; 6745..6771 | 0.93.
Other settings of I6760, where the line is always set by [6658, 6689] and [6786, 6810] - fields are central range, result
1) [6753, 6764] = -0.08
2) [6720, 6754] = 0.05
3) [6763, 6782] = -0.06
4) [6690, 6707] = -0.04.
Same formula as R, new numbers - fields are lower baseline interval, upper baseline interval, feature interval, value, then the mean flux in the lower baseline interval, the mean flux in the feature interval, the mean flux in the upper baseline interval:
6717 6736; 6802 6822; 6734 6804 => -4.37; 15.7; 17.1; 16.5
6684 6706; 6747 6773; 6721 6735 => 1.59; 18.1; 15.9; 17.8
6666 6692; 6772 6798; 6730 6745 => 1.54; 17.9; 15.7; 17.2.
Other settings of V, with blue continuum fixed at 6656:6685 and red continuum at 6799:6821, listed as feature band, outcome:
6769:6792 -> -0.91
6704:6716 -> 0.36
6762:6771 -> -0.23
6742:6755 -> -0.27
